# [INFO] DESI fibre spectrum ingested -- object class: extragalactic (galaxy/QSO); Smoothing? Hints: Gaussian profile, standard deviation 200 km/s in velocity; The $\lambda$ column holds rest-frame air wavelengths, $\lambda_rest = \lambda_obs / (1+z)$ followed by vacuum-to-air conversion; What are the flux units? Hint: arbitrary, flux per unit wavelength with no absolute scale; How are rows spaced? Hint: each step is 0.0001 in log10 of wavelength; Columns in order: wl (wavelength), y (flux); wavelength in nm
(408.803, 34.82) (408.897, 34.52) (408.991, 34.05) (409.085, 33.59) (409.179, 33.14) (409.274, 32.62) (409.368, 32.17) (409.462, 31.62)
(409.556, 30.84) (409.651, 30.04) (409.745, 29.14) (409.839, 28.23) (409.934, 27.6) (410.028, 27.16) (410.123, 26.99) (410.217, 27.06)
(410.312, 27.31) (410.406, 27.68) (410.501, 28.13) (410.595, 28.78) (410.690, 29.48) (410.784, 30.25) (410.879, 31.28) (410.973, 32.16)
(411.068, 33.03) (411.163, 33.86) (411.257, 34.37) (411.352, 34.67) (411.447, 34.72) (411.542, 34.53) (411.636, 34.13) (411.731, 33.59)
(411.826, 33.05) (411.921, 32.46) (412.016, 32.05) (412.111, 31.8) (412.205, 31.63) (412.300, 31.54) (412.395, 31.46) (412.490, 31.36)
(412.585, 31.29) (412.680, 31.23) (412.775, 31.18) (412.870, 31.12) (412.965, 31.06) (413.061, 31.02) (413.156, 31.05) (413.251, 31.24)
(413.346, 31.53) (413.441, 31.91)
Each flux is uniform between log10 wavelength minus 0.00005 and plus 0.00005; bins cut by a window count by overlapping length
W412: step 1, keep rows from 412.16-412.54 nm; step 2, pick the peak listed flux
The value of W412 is 31.63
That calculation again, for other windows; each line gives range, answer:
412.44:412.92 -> 31.36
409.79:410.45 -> 28.23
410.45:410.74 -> 29.48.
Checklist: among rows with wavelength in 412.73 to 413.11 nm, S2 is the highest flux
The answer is 31.18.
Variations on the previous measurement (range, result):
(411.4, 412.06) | 34.72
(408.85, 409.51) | 34.52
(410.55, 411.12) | 33.03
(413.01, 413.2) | 31.05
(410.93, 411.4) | 34.67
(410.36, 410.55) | 28.13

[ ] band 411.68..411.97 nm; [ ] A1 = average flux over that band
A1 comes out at 33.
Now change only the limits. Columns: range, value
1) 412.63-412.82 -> 31.2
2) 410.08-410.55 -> 27.5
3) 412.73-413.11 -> 31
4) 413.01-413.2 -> 30.9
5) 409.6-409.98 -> 28.7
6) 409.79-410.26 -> 27.4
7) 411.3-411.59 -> 34.6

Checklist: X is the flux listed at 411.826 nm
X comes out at 33.05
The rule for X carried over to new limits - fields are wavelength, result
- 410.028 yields 27.16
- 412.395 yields 31.46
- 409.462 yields 31.62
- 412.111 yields 31.8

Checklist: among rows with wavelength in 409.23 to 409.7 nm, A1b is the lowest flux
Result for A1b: 30.04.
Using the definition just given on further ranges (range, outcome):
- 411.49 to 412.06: 32.05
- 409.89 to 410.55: 26.99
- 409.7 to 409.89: 28.23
